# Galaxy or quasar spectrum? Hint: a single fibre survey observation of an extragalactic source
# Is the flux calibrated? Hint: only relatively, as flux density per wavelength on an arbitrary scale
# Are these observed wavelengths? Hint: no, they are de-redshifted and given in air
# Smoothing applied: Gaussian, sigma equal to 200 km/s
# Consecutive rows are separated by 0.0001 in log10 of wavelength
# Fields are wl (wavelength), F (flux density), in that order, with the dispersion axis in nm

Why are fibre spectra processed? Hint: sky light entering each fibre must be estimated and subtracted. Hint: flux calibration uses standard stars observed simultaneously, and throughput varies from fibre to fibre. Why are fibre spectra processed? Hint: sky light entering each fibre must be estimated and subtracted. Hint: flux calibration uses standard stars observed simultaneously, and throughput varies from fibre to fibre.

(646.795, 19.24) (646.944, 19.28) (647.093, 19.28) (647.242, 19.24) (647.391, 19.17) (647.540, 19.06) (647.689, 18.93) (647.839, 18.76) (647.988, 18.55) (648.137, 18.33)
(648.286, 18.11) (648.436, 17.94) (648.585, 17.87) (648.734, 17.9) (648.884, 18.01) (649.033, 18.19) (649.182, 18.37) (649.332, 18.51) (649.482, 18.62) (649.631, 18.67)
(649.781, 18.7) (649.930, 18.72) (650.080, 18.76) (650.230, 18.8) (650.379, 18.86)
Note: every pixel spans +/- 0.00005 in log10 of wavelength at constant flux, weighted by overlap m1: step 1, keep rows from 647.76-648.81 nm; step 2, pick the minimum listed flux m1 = 17.87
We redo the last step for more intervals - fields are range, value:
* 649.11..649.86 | 18.37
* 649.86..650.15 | 18.72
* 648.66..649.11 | 17.9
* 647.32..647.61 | 19.06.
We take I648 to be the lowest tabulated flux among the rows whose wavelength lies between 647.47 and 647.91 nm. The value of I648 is 18.76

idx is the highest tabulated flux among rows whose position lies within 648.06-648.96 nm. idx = 18.33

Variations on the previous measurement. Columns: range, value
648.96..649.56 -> 18.62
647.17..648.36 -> 19.24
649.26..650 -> 18.72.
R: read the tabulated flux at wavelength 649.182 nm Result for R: 18.37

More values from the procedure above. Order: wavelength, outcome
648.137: 18.33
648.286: 18.11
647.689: 18.93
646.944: 19.28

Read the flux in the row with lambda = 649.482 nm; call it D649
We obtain 18.62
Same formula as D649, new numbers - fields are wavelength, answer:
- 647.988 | 18.55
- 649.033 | 18.19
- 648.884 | 18.01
